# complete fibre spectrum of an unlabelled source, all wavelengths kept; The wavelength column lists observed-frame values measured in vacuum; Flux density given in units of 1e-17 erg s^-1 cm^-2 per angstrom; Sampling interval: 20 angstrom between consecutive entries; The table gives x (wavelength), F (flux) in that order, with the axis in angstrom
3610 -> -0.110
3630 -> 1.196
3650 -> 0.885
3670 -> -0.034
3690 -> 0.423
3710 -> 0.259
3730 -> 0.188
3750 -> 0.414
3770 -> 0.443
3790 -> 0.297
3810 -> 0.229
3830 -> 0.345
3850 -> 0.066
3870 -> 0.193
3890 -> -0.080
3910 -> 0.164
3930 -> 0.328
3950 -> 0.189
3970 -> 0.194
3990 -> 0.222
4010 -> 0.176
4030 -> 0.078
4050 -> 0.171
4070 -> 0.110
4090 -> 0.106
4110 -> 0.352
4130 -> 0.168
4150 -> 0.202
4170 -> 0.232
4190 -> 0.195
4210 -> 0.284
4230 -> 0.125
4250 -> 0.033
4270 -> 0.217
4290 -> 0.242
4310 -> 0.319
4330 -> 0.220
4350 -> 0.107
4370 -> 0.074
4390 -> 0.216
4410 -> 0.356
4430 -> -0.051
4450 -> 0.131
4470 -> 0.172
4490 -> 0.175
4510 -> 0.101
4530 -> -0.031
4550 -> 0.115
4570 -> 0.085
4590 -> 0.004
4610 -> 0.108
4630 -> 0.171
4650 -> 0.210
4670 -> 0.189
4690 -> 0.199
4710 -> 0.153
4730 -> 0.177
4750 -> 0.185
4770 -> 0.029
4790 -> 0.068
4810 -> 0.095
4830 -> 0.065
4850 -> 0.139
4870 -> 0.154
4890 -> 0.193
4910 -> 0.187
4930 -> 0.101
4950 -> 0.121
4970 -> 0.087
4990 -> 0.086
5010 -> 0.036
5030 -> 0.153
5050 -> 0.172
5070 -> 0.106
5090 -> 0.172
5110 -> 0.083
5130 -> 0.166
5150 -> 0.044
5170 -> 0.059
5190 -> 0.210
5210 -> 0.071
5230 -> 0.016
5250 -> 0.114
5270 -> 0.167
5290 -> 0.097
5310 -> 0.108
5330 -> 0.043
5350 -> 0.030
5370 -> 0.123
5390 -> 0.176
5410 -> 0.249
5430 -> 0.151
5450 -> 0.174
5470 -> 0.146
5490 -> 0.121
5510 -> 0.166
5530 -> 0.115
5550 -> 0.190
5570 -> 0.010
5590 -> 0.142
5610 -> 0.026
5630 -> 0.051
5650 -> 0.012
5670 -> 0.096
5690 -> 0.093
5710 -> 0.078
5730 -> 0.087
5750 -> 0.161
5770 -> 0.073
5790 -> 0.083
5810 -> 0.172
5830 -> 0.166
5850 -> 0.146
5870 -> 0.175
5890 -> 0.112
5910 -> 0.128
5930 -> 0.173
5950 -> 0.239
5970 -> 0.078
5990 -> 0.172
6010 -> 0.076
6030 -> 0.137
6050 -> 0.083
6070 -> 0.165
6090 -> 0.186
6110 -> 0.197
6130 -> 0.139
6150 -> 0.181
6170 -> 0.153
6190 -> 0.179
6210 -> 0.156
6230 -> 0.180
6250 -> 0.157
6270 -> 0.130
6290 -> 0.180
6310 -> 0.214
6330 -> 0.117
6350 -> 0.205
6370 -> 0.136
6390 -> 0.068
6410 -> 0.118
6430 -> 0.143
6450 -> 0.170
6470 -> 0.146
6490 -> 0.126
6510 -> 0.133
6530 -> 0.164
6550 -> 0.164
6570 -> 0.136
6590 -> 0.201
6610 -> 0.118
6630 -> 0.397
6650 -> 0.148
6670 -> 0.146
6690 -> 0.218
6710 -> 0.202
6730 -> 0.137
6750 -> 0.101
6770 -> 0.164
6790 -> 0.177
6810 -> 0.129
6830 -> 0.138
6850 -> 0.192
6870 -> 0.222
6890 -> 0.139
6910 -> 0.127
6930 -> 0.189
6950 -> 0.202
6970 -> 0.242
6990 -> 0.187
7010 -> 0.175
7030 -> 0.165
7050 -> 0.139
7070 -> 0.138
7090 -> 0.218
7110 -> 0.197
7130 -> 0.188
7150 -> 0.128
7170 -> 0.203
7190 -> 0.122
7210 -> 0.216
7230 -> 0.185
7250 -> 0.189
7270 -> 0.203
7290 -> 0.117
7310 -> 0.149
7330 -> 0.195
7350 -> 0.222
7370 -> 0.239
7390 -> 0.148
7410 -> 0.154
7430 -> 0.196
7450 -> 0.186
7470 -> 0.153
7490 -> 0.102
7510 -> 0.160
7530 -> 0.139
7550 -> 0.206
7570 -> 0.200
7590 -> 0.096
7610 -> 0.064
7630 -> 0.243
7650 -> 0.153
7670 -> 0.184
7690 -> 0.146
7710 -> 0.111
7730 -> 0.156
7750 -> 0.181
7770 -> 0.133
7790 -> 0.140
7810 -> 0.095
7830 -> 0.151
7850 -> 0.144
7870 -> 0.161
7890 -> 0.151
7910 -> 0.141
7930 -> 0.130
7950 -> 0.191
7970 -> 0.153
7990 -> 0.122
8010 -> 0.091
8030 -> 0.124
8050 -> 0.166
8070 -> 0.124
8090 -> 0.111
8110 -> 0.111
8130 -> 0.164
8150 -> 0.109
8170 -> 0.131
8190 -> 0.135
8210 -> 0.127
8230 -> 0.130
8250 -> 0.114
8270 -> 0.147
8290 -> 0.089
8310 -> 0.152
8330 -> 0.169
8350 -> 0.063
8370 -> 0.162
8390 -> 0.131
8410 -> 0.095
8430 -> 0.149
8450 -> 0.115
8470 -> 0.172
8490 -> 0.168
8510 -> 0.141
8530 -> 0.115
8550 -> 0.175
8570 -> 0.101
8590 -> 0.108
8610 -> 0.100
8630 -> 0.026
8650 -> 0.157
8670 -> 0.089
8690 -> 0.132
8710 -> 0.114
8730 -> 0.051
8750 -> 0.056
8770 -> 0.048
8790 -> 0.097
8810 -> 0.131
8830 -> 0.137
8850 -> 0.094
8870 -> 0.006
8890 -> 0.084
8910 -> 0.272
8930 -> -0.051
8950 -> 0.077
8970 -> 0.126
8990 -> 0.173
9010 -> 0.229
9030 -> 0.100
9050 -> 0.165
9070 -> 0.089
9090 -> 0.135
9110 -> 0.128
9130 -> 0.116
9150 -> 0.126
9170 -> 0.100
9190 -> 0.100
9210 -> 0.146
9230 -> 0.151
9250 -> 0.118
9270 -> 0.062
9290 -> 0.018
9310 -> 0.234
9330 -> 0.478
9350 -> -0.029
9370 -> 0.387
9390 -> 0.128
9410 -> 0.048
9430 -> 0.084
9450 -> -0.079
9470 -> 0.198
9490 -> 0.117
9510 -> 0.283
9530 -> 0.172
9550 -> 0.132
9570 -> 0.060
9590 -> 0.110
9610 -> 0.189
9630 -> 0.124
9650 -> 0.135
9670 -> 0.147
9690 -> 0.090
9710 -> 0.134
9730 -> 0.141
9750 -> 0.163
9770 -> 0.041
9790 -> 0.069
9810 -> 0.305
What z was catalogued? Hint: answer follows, 0.78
